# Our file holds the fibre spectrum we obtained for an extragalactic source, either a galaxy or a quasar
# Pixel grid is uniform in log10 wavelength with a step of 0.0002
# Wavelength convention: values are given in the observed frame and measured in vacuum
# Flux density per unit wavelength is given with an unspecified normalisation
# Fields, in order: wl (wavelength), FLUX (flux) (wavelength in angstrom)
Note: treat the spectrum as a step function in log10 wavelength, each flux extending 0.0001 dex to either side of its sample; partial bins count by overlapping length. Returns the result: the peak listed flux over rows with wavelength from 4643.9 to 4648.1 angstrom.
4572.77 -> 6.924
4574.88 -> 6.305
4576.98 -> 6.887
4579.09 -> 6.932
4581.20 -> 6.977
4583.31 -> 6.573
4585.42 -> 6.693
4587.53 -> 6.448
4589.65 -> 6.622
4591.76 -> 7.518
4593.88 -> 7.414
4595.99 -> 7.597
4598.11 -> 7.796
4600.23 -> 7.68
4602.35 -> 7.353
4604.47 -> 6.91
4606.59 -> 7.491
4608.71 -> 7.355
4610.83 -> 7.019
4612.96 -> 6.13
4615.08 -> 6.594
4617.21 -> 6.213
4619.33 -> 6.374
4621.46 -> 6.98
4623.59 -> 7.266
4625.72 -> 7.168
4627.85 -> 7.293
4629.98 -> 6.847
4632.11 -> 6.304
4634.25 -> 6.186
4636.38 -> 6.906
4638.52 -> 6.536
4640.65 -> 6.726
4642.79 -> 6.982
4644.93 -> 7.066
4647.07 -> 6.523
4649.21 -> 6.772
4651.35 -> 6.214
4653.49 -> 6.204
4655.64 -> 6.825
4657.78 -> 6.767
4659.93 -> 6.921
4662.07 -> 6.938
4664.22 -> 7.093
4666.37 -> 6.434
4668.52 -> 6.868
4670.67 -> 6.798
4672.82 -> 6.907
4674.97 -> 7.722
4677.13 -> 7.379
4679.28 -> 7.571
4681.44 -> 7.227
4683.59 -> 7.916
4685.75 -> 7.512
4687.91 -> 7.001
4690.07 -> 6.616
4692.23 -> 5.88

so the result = 7.066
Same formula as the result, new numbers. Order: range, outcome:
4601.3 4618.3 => 7.491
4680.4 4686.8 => 7.916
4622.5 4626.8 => 7.266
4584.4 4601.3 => 7.796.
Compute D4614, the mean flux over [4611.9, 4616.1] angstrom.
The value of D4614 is 6.37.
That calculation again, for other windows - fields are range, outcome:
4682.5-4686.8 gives 7.72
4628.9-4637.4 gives 6.56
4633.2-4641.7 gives 6.59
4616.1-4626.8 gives 6.8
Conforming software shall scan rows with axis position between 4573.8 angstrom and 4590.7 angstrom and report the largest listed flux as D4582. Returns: 6.977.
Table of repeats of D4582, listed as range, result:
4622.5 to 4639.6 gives 7.293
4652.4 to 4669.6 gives 7.093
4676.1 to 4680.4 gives 7.571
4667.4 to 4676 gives 7.722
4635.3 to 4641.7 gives 6.906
